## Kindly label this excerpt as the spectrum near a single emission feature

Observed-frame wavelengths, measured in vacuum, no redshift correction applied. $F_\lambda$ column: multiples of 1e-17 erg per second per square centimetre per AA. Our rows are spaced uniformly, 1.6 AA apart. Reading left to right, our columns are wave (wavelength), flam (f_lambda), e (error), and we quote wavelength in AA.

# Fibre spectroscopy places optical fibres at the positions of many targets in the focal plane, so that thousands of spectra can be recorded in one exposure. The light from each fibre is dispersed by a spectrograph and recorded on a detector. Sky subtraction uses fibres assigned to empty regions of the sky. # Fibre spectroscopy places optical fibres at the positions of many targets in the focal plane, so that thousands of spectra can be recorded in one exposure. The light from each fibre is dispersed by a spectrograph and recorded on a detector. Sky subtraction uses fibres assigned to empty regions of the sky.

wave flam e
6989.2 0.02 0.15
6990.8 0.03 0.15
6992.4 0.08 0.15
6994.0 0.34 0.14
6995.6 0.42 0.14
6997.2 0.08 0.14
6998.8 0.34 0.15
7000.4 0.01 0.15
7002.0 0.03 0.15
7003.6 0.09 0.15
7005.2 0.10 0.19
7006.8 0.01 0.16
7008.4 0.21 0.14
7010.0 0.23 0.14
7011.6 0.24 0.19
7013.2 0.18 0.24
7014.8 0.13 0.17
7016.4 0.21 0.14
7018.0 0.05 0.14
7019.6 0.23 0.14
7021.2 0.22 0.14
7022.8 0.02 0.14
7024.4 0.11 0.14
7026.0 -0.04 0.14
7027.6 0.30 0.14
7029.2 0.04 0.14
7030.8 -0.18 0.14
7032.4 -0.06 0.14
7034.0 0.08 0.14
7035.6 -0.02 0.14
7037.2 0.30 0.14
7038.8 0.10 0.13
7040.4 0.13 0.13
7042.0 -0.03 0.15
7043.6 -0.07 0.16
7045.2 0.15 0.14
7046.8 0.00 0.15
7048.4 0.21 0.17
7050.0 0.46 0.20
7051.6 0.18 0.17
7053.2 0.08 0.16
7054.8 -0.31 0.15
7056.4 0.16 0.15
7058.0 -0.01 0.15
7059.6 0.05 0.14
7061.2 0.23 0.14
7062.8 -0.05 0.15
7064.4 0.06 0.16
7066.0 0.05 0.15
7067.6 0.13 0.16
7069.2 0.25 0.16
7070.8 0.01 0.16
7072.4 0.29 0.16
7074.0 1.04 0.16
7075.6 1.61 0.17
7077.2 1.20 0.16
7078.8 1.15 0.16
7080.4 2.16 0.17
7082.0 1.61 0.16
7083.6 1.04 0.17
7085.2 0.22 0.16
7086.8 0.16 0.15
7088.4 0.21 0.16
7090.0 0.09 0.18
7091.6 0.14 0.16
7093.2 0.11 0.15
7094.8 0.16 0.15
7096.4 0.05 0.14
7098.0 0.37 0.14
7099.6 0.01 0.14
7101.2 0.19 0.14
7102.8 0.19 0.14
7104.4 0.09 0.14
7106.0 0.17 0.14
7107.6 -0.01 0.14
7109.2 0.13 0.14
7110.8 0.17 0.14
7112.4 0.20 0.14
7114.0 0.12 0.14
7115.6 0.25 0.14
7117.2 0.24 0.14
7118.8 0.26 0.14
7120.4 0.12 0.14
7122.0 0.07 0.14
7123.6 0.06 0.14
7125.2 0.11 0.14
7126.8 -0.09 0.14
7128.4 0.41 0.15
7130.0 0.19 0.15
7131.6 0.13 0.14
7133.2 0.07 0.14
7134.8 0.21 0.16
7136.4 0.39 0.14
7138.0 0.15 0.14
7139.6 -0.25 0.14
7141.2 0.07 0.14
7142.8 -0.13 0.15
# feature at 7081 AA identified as [O II] 3727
